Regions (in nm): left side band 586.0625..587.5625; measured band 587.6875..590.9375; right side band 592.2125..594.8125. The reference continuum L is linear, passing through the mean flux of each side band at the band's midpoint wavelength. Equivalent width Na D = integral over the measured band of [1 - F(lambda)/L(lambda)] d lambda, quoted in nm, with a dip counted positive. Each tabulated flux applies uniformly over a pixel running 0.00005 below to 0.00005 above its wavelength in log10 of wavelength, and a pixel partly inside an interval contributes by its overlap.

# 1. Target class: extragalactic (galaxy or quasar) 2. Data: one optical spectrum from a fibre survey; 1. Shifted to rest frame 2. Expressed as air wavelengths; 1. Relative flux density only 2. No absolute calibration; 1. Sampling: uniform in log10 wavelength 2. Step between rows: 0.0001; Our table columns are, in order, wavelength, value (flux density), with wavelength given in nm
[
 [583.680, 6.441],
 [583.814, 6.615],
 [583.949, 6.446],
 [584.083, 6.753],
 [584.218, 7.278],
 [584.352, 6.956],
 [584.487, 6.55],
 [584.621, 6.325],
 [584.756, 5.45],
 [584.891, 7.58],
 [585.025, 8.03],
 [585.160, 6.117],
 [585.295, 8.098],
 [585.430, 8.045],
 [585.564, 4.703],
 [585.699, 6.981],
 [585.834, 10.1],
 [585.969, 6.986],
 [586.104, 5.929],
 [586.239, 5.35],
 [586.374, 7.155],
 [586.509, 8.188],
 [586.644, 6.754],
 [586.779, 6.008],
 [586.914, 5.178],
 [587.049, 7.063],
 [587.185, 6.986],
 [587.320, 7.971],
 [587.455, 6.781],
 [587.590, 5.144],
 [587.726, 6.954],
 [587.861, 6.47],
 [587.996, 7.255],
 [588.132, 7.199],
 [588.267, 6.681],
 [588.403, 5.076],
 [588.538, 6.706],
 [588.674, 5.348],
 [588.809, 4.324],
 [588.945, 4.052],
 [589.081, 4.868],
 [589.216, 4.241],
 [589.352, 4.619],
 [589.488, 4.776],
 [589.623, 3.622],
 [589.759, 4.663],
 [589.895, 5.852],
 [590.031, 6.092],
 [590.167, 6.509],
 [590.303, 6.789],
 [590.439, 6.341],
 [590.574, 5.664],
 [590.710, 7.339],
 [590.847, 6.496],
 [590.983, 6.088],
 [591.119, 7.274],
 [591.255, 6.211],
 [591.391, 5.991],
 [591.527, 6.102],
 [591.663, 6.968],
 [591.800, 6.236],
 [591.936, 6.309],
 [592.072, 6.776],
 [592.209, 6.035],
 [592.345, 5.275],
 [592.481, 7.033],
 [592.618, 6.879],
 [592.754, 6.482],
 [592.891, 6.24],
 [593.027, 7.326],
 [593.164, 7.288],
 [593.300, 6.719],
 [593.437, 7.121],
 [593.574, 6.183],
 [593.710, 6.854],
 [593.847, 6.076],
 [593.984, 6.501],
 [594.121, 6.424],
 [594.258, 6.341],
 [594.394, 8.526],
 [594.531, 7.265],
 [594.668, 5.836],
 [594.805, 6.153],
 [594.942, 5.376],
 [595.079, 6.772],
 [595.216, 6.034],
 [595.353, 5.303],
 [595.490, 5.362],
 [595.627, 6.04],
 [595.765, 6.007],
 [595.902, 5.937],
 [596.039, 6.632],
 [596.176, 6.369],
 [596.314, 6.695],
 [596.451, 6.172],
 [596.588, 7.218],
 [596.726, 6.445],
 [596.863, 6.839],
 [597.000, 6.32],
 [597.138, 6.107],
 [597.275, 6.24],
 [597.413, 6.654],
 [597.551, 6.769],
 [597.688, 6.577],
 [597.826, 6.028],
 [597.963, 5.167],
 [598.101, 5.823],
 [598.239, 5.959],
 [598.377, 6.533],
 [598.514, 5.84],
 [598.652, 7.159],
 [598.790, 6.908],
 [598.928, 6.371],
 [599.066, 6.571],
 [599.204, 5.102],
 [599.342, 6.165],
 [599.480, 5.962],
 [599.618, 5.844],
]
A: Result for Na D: 0.44 nm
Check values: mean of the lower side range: 6.64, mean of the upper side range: 6.66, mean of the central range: 5.74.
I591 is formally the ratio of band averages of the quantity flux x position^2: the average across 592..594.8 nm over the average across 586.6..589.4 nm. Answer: 1.13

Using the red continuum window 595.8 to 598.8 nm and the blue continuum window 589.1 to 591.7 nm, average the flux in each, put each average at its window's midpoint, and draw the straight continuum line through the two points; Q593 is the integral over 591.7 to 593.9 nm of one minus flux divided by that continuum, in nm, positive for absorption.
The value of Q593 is -0.194 nm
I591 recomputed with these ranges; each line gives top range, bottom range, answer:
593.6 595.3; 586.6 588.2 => 1.00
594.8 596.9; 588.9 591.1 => 1.14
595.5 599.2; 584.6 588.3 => 0.96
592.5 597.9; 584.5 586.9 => 0.97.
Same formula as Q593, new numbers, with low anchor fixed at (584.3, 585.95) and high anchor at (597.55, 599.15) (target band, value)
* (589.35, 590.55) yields 0.222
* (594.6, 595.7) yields 0.104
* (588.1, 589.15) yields 0.213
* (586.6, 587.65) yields 0.070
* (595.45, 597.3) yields 0.020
